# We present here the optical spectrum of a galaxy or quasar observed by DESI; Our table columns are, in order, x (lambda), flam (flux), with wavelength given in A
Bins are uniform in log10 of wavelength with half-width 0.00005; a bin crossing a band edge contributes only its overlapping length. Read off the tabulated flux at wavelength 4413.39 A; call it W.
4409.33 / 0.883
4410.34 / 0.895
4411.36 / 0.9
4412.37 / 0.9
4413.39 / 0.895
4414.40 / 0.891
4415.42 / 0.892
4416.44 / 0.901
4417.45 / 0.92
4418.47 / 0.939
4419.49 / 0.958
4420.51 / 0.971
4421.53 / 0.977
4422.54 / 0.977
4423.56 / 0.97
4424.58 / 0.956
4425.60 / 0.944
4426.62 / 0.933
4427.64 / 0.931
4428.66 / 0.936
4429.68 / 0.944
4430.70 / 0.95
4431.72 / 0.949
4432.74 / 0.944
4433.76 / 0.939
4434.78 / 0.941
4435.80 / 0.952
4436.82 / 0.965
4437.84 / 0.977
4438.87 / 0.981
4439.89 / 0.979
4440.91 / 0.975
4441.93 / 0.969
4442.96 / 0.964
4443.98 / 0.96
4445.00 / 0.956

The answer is 0.895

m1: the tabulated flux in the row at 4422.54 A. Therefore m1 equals 0.977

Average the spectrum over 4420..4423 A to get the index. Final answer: 0.977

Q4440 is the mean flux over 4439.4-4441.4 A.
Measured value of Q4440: 0.978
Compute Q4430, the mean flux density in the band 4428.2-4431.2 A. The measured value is 0.943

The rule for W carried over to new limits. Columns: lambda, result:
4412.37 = 0.9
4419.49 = 0.958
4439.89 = 0.979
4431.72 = 0.949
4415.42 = 0.892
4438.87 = 0.981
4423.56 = 0.97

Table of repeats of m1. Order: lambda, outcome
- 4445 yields 0.956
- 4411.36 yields 0.9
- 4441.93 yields 0.969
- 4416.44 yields 0.901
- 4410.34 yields 0.895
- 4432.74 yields 0.944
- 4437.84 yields 0.977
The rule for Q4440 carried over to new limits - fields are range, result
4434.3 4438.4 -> 0.958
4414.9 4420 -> 0.921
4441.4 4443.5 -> 0.966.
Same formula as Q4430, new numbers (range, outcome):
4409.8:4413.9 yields 0.899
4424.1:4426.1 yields 0.949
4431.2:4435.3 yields 0.944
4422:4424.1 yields 0.976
